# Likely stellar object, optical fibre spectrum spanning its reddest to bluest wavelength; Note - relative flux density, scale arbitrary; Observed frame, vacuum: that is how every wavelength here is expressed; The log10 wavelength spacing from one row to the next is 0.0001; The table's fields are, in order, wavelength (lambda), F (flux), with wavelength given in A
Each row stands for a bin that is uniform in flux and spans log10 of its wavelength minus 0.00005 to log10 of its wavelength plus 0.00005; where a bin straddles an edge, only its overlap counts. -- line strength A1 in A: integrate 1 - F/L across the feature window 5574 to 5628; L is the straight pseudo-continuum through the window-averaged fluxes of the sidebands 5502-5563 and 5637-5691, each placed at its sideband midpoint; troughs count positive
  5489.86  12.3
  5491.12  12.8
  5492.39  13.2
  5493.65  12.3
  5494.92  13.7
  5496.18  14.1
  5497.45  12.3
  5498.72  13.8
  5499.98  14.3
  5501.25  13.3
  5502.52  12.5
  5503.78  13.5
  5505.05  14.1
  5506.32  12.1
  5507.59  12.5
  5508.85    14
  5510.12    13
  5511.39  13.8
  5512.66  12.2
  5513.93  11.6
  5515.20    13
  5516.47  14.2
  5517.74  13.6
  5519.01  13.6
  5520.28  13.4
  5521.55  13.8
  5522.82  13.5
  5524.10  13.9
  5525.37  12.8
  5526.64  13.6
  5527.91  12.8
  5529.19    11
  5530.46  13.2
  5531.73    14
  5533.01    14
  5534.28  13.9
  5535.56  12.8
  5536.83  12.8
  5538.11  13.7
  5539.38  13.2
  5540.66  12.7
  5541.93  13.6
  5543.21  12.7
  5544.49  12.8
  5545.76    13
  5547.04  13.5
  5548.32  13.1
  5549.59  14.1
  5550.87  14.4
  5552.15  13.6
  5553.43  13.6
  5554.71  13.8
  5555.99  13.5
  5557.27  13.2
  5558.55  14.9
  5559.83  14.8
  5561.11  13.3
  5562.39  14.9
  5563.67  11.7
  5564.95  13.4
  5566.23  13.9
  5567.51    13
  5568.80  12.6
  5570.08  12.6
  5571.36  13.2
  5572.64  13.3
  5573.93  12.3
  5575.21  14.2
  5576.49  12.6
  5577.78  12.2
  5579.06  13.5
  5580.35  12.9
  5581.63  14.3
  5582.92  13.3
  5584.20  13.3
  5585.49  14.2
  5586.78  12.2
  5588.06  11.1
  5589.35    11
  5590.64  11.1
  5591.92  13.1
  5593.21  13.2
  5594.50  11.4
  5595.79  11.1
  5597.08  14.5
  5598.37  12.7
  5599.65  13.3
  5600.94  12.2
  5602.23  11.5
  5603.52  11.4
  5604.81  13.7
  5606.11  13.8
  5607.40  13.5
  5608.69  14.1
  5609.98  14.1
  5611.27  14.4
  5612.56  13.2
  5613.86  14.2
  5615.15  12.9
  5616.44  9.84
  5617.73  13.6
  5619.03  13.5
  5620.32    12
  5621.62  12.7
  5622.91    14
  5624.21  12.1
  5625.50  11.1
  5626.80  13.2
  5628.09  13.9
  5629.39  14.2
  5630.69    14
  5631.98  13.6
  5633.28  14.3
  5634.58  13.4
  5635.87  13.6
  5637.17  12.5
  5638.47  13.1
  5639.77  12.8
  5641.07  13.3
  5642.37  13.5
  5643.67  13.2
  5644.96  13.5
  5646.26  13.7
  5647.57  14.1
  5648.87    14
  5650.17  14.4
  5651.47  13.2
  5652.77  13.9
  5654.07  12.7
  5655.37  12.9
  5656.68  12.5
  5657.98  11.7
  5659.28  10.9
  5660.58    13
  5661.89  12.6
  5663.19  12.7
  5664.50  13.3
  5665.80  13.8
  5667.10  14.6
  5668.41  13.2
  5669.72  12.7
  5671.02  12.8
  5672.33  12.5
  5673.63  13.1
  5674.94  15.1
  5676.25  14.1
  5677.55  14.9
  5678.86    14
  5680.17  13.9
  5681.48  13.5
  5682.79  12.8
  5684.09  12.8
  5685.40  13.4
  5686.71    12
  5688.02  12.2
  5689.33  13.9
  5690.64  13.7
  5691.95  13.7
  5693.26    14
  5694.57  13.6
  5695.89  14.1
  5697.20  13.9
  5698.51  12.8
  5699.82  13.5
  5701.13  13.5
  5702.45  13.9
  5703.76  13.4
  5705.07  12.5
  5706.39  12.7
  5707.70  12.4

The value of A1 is 1.9 A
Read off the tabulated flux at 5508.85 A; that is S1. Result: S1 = 14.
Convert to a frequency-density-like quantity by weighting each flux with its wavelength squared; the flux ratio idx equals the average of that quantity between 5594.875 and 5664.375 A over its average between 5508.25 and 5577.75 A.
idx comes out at 1.01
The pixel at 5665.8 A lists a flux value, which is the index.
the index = 13.8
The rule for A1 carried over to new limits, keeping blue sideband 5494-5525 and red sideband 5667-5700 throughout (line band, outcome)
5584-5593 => 0.74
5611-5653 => 0.43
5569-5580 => 0.33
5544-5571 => -0.32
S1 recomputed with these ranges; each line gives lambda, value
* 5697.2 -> 13.9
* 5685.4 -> 13.4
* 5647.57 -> 14.1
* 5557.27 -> 13.2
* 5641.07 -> 13.3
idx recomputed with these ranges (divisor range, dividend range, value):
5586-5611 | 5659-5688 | 1.08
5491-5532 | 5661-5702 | 1.08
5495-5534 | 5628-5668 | 1.05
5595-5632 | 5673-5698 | 1.07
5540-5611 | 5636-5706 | 1.05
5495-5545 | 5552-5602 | 1.01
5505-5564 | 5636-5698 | 1.05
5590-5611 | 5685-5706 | 1.08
